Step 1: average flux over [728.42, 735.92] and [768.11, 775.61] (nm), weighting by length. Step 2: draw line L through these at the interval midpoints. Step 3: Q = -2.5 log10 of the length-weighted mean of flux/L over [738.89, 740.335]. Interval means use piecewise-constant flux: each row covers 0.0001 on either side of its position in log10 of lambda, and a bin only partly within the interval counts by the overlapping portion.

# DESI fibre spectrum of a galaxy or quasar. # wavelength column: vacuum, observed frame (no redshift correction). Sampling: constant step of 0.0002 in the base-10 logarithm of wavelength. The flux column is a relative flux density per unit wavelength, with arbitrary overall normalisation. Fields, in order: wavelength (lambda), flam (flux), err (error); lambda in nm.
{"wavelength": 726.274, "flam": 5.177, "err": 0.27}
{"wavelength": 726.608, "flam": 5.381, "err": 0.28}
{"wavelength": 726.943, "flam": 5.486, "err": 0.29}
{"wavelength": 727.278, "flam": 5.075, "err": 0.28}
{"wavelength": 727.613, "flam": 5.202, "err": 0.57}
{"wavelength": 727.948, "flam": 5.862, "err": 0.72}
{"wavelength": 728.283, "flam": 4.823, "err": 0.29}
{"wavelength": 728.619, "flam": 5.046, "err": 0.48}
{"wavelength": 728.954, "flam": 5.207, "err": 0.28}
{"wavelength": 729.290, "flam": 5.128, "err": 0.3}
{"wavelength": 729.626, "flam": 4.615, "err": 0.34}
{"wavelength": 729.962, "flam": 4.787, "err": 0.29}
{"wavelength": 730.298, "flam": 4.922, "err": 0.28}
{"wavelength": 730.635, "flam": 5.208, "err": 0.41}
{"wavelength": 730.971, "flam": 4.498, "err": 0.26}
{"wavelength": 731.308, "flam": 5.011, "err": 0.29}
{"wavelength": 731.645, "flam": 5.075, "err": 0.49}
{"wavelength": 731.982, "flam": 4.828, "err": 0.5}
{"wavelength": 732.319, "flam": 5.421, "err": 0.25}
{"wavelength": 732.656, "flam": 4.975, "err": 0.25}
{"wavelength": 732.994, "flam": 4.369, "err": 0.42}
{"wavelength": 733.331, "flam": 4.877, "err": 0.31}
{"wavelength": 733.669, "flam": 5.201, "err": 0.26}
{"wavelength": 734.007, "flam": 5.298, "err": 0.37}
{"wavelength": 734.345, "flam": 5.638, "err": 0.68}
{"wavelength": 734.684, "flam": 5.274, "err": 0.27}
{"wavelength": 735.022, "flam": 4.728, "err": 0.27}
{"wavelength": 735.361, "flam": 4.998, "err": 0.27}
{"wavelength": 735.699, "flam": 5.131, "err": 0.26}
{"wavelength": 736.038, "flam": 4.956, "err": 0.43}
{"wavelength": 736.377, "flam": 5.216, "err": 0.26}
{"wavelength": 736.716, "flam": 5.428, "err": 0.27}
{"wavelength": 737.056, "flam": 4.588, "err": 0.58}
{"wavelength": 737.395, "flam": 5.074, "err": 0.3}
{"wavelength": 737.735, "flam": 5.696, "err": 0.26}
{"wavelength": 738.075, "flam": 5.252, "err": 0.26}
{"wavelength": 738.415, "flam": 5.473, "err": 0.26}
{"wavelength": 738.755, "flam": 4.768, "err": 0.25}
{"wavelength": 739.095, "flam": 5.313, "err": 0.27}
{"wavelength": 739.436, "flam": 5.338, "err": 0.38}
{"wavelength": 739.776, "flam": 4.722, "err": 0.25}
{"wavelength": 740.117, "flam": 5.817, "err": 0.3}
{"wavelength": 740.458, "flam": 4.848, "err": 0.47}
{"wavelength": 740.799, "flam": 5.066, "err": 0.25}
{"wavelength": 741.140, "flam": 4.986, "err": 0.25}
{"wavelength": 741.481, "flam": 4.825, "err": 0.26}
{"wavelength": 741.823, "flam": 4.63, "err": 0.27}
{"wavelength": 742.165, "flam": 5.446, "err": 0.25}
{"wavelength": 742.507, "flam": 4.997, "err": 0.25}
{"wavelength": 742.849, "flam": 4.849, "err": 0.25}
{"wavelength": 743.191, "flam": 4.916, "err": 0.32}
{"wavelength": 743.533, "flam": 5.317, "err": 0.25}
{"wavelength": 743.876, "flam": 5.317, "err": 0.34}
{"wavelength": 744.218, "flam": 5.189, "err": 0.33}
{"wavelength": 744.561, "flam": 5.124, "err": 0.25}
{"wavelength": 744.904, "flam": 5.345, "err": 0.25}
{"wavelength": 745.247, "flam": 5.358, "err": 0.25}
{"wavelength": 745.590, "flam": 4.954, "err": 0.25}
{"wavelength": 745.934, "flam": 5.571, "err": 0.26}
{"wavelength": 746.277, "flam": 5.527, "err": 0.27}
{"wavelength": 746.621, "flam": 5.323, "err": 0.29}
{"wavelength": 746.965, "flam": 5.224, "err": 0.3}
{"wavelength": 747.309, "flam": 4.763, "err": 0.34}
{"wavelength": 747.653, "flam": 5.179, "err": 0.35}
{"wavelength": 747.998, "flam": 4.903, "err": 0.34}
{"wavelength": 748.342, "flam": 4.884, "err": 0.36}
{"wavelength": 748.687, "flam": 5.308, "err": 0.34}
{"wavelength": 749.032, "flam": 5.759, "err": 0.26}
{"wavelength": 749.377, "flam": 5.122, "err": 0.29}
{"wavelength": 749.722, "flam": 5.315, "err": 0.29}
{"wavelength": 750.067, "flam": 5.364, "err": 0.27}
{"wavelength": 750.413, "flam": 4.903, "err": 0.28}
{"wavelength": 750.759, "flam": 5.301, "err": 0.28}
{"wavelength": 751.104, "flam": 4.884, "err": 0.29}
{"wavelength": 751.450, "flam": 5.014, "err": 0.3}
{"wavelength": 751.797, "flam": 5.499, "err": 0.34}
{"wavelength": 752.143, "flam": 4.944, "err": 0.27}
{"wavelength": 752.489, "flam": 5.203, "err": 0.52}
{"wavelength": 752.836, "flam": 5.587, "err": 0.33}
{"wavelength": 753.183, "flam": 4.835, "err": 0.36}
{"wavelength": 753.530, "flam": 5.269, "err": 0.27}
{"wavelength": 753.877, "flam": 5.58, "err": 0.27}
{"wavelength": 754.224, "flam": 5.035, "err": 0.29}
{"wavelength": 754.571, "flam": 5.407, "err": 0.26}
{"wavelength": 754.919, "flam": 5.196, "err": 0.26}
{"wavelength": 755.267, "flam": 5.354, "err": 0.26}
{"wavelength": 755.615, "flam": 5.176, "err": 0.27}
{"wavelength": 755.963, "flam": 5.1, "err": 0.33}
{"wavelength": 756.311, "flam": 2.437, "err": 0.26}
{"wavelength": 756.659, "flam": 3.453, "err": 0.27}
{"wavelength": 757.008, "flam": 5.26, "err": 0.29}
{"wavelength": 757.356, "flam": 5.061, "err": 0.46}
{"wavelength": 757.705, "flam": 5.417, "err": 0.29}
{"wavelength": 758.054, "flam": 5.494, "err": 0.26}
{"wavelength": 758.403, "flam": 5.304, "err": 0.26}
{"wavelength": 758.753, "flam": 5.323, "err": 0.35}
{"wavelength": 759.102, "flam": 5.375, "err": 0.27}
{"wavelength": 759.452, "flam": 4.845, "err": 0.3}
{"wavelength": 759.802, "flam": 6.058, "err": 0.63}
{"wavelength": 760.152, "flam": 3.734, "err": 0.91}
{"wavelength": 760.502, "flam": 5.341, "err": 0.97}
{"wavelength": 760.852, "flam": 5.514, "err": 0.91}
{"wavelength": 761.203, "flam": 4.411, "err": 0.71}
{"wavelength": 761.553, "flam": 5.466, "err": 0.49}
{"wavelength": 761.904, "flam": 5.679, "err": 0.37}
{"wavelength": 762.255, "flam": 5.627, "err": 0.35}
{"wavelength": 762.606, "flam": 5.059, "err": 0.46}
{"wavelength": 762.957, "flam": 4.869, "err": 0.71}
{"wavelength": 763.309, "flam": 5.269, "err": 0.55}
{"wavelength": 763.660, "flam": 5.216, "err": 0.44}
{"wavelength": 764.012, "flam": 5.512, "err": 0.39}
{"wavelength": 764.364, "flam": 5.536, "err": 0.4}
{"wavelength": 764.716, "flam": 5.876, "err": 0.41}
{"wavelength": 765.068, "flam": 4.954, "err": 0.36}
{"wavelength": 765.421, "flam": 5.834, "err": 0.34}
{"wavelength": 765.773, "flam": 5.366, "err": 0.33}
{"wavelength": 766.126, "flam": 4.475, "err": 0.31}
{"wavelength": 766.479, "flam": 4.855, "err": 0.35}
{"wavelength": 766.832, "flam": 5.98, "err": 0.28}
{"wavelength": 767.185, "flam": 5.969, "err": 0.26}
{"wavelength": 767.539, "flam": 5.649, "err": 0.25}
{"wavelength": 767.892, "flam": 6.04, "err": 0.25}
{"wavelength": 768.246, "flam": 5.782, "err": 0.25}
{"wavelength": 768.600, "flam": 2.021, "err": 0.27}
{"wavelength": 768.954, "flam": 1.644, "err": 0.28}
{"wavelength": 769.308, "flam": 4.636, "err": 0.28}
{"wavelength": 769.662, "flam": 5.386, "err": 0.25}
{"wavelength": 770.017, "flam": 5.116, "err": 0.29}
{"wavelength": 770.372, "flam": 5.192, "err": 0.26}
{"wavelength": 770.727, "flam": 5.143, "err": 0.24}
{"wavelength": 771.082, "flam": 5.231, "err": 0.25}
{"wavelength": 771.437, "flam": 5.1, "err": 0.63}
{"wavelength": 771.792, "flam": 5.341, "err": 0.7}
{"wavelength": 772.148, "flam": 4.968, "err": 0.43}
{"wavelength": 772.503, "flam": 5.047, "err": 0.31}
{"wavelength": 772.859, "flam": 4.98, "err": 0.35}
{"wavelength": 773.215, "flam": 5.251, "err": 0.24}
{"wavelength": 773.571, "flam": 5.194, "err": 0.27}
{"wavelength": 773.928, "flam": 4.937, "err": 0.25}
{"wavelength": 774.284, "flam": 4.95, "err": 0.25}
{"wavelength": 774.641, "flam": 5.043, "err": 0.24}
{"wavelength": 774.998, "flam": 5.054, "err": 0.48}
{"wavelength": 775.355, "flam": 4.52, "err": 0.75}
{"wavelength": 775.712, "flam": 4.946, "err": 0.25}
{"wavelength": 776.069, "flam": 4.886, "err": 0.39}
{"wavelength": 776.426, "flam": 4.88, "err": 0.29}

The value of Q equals -0.06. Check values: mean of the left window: 5.01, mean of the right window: 4.78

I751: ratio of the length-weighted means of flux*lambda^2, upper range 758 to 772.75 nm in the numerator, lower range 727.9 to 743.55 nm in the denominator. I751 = 1.1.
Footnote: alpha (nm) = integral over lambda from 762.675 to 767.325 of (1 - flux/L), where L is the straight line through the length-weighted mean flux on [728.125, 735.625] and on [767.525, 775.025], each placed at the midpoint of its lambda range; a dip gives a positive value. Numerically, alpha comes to -0.43 nm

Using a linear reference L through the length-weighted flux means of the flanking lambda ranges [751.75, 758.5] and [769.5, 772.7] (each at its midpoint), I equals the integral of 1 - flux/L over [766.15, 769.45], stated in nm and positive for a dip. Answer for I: 0.27 nm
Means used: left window 5.02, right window 5.17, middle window 4.72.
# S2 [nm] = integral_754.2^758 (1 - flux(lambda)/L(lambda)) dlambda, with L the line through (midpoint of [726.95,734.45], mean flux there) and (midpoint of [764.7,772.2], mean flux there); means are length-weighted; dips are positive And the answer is 0.15 nm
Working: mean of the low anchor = 5.05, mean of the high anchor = 5.01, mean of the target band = 4.82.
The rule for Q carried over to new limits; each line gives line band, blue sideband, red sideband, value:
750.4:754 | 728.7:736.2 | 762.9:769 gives -0.02 mag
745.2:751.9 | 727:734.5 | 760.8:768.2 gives 0.01 mag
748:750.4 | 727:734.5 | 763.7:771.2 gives -0.04 mag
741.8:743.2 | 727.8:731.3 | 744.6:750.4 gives 0.03 mag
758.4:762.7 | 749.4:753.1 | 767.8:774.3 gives -0.04 mag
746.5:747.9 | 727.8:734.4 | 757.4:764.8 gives 0.01 mag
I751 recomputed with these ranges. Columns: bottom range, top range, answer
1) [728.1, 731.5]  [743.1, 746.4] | 1.11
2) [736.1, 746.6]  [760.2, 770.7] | 1.05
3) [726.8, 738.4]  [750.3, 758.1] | 1.04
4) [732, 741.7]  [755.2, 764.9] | 1.06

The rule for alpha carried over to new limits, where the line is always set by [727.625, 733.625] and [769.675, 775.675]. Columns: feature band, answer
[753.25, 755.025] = -0.08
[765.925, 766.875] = 0.01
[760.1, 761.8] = 0.01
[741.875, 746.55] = -0.18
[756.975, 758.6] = -0.09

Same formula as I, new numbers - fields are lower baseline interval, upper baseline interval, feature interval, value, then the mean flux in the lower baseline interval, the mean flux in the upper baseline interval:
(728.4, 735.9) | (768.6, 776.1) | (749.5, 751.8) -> -0.11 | 5.01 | 4.82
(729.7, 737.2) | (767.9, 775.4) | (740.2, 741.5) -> -0.01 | 5.02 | 4.82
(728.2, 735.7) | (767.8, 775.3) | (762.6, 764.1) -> -0.09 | 5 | 4.84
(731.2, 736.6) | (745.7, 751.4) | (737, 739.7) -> -0.05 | 5.07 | 5.2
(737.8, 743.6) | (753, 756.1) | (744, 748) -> -0.06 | 5.1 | 5.22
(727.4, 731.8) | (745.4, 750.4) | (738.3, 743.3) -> 0.08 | 5.03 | 5.22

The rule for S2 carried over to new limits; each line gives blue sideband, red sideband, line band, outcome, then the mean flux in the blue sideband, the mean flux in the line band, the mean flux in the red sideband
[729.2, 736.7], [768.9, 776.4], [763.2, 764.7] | -0.15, 5.01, 5.44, 4.94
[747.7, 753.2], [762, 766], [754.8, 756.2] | 0.05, 5.19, 5.08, 5.37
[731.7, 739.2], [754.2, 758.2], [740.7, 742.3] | 0.02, 5.11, 4.98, 4.86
